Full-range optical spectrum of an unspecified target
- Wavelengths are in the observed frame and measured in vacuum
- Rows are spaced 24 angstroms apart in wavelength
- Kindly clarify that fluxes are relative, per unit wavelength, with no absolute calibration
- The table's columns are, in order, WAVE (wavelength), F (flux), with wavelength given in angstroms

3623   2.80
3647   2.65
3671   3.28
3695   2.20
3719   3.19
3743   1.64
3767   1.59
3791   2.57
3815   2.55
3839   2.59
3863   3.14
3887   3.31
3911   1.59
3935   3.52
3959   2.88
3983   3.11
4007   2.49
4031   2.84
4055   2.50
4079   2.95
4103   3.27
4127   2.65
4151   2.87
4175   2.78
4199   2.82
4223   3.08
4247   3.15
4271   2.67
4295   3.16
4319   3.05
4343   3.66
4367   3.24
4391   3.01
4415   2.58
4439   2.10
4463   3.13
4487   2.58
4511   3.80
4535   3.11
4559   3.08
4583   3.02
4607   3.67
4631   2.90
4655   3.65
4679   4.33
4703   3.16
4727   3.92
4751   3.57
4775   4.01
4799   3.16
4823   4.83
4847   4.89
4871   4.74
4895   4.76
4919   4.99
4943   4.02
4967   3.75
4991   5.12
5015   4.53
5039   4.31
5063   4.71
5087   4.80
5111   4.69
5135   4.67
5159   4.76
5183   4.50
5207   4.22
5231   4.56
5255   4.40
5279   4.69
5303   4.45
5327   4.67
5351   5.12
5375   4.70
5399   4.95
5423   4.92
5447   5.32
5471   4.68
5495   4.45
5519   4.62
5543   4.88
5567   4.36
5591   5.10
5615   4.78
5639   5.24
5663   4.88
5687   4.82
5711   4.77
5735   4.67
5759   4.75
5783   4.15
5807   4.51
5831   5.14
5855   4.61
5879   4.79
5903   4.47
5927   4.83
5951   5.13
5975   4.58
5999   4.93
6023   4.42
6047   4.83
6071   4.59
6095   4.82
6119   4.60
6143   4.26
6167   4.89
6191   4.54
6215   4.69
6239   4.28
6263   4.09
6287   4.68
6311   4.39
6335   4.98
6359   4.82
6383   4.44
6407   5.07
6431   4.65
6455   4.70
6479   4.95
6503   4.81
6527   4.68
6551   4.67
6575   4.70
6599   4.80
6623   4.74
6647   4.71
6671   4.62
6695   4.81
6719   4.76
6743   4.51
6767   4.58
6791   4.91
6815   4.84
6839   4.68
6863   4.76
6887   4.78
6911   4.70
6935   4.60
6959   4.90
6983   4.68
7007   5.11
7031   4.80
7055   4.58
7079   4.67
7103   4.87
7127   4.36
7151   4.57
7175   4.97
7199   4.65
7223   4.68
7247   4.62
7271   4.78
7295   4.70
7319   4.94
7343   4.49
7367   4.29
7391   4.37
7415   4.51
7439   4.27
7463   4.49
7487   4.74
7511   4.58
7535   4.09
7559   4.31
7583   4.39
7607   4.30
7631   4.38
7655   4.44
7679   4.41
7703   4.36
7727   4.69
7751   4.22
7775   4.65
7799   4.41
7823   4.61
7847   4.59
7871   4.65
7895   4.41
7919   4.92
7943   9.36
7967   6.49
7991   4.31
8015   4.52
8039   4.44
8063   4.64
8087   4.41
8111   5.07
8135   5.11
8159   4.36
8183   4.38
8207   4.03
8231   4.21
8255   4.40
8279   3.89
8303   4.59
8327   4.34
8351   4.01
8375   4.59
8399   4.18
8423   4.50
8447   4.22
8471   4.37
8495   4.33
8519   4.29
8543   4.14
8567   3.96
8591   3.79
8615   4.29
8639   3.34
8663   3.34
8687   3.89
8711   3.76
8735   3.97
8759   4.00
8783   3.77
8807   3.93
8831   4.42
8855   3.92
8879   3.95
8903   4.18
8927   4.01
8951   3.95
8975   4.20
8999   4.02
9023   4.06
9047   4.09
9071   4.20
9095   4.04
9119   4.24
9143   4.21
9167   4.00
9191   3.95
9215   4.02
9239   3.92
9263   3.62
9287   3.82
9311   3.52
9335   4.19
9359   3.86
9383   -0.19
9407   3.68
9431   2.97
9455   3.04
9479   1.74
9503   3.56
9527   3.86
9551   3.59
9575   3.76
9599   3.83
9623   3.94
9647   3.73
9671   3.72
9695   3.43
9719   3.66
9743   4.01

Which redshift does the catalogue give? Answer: 0.209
